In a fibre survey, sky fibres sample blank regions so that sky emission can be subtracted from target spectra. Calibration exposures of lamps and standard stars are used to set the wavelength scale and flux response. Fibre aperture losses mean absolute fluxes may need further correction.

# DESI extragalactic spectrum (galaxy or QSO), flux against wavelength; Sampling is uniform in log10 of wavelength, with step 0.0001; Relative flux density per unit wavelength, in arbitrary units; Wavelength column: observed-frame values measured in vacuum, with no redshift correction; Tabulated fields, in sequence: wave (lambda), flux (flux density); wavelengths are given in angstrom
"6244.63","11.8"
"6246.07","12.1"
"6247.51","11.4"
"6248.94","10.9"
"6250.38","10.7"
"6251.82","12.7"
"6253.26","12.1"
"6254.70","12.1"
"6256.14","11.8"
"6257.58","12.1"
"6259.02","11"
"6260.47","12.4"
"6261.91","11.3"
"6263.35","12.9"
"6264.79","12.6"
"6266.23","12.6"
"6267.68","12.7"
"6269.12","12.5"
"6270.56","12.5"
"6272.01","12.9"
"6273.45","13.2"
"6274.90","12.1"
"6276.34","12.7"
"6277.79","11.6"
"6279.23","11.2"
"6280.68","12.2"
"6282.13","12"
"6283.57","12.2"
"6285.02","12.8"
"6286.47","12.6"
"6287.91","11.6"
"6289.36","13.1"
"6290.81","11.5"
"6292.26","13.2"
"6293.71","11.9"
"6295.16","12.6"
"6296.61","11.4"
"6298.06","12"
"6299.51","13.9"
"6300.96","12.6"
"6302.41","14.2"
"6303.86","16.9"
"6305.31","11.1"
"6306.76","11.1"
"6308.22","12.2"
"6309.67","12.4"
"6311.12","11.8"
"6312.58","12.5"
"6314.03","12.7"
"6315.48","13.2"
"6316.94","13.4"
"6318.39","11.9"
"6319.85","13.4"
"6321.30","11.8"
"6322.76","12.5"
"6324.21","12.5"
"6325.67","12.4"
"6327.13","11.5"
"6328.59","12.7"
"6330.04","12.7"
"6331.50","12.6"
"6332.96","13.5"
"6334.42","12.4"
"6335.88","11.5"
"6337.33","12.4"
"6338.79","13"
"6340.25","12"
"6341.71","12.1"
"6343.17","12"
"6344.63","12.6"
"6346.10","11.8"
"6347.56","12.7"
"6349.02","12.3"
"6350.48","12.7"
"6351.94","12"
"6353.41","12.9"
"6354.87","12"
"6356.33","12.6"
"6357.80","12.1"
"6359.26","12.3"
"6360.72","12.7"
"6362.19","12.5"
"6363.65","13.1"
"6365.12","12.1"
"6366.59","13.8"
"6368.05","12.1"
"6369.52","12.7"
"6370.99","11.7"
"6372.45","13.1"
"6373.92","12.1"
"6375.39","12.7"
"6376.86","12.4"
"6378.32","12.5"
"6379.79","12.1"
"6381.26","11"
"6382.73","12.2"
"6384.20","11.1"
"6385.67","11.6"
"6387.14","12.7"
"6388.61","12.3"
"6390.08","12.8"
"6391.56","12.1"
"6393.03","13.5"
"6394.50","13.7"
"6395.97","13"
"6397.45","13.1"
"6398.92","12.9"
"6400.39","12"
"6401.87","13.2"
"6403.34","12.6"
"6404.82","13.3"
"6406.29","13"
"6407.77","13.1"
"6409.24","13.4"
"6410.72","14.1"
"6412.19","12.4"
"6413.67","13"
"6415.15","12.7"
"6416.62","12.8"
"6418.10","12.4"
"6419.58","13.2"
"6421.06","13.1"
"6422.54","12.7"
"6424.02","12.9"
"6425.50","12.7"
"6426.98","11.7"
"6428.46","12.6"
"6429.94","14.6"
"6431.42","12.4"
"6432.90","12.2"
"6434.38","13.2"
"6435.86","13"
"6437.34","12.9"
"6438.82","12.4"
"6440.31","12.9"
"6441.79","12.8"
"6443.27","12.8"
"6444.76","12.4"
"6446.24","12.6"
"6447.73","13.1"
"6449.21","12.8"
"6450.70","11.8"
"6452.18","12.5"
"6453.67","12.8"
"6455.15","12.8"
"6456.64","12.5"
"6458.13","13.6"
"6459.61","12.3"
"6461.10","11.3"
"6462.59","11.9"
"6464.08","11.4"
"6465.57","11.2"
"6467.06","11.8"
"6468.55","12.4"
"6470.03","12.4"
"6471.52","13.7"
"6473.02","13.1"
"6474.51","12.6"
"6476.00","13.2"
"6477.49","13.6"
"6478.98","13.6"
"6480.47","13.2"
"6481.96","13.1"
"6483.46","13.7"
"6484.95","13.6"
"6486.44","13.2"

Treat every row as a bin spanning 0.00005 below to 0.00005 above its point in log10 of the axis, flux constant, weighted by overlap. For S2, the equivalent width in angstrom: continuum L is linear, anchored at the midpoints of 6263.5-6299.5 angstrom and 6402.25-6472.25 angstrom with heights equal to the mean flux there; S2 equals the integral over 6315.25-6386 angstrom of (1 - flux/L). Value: 0.68 angstrom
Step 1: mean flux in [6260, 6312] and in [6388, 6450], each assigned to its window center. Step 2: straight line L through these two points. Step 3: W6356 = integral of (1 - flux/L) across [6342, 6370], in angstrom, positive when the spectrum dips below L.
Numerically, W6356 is 0.5 angstrom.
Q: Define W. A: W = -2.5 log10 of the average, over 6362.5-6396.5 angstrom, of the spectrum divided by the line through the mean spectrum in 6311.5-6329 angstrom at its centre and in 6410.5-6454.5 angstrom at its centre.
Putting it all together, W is 0.02 mag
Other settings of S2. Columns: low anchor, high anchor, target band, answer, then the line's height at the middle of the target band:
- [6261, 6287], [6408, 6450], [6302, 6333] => -0.4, 12.5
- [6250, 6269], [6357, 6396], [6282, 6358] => -1.3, 12.3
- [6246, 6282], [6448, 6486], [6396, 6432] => -1.1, 12.5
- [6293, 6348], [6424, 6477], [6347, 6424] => -0.4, 12.6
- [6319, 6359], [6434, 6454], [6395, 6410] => -0.5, 12.6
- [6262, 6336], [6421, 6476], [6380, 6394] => 0.4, 12.6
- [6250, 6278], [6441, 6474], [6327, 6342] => -0.1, 12.3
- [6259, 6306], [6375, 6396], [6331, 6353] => 0.1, 12.4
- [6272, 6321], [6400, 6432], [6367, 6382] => 0.6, 12.8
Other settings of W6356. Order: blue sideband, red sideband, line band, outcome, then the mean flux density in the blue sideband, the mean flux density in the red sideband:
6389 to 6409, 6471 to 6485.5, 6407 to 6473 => 2.4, 12.9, 13.3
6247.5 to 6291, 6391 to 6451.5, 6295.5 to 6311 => -0.5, 12.2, 12.9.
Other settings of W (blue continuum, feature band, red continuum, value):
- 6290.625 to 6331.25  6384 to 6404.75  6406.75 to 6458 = 0.006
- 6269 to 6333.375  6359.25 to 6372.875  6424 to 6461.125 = -0.002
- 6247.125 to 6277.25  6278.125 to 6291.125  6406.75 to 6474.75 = 0.007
